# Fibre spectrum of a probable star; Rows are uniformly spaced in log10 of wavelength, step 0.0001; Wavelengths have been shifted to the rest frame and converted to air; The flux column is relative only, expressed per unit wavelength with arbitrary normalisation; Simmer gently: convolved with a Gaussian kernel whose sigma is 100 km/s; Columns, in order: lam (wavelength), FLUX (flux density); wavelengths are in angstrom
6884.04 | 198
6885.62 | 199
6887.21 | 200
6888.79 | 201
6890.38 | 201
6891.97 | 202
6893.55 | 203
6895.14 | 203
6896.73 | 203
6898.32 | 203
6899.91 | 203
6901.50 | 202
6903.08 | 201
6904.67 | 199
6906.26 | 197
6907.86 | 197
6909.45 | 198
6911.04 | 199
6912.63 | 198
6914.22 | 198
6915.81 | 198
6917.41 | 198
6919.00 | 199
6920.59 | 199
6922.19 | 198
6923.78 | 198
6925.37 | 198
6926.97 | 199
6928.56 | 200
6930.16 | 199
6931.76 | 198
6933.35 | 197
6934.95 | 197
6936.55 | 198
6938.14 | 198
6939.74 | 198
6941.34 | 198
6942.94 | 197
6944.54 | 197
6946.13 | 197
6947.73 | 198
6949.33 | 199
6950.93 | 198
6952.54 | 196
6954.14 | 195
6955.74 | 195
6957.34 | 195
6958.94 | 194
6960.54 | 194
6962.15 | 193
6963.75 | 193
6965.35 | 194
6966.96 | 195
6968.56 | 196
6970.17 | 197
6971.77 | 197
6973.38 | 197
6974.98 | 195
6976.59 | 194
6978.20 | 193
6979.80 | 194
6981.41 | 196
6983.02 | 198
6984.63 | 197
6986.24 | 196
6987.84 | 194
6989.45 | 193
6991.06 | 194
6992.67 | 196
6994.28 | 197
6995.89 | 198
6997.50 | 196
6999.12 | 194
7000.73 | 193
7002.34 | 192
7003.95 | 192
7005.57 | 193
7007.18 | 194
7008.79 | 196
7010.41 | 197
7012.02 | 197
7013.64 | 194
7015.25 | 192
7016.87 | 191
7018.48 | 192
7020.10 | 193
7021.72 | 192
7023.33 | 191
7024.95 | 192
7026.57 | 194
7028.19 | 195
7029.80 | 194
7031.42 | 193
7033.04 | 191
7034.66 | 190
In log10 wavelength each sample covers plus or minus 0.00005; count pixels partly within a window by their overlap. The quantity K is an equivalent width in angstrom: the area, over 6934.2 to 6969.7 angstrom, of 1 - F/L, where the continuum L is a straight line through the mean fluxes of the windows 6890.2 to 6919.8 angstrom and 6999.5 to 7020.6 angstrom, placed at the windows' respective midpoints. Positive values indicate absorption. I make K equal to 0.2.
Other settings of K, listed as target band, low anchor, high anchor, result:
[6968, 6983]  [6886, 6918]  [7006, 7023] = 0.0 angstrom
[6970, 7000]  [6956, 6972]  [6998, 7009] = -0.2 angstrom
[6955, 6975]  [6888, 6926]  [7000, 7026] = 0.1 angstrom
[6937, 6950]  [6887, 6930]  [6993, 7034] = 0.0 angstrom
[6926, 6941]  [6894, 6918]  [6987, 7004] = 0.0 angstrom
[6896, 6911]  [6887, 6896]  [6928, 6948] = 0.0 angstrom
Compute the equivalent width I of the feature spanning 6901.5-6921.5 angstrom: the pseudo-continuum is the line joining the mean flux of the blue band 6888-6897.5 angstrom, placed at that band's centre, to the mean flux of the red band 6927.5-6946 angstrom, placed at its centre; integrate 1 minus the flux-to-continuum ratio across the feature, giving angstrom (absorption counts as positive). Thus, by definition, 0.2 angstrom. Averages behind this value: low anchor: 202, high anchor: 198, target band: 199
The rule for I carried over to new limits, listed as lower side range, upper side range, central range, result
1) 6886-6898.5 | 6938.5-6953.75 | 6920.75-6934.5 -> 0.0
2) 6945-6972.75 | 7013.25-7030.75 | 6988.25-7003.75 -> -0.1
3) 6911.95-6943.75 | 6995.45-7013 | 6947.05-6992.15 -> 0.2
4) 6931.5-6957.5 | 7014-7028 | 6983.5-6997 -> -0.1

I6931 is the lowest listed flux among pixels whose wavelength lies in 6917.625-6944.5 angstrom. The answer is 197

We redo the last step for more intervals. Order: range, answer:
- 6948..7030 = 191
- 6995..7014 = 192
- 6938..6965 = 193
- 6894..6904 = 201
